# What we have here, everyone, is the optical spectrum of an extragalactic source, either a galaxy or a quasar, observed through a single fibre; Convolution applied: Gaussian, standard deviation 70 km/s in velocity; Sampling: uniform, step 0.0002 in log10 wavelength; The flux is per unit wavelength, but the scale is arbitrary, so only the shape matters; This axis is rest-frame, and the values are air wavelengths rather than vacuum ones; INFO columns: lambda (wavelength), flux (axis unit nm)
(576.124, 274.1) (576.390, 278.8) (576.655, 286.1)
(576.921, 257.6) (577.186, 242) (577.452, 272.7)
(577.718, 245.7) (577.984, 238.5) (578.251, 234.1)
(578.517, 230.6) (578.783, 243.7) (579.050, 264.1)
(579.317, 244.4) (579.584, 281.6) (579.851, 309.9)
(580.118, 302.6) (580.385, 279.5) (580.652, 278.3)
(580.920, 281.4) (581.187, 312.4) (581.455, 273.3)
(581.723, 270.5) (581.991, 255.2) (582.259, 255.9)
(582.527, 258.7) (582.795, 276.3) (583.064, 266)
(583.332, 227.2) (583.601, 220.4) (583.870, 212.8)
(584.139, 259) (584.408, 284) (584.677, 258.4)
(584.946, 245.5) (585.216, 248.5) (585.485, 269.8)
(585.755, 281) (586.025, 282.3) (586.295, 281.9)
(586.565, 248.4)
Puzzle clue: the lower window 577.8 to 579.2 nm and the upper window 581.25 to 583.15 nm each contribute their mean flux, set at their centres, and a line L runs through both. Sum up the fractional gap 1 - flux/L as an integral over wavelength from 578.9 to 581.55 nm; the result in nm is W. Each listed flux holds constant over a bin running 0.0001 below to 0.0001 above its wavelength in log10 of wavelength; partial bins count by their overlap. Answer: -0.30 nm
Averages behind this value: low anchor 242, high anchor 267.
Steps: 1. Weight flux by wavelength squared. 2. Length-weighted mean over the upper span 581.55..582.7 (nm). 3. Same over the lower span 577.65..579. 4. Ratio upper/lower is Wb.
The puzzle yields 1.10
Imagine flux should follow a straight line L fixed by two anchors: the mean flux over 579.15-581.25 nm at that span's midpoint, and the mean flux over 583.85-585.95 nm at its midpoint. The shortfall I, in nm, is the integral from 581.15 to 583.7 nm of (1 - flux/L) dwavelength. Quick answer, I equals 0.13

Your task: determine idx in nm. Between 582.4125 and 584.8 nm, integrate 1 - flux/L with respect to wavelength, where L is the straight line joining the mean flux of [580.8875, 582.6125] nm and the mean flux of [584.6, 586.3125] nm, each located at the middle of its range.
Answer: 0.16 nm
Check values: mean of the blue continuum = 272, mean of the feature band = 251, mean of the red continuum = 266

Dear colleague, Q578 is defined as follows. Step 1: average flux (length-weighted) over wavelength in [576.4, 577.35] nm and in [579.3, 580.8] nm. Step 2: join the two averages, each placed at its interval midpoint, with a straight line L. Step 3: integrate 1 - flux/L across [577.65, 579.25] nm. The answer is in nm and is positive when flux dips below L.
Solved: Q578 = 0.19 nm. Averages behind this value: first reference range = 265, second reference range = 286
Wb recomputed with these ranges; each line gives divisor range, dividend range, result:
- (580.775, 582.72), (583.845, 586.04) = 0.97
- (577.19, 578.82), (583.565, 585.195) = 1.04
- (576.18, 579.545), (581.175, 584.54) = 1.03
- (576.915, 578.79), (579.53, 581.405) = 1.20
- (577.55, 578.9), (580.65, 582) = 1.18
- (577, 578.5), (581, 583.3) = 1.11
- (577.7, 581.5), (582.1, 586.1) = 0.97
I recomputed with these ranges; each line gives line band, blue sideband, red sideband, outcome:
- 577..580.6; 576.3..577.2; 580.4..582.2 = 0.16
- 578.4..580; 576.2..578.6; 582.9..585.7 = -0.06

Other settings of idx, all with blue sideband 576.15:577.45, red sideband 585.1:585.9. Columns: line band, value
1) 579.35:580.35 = -0.09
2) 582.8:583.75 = 0.09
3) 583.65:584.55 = 0.06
